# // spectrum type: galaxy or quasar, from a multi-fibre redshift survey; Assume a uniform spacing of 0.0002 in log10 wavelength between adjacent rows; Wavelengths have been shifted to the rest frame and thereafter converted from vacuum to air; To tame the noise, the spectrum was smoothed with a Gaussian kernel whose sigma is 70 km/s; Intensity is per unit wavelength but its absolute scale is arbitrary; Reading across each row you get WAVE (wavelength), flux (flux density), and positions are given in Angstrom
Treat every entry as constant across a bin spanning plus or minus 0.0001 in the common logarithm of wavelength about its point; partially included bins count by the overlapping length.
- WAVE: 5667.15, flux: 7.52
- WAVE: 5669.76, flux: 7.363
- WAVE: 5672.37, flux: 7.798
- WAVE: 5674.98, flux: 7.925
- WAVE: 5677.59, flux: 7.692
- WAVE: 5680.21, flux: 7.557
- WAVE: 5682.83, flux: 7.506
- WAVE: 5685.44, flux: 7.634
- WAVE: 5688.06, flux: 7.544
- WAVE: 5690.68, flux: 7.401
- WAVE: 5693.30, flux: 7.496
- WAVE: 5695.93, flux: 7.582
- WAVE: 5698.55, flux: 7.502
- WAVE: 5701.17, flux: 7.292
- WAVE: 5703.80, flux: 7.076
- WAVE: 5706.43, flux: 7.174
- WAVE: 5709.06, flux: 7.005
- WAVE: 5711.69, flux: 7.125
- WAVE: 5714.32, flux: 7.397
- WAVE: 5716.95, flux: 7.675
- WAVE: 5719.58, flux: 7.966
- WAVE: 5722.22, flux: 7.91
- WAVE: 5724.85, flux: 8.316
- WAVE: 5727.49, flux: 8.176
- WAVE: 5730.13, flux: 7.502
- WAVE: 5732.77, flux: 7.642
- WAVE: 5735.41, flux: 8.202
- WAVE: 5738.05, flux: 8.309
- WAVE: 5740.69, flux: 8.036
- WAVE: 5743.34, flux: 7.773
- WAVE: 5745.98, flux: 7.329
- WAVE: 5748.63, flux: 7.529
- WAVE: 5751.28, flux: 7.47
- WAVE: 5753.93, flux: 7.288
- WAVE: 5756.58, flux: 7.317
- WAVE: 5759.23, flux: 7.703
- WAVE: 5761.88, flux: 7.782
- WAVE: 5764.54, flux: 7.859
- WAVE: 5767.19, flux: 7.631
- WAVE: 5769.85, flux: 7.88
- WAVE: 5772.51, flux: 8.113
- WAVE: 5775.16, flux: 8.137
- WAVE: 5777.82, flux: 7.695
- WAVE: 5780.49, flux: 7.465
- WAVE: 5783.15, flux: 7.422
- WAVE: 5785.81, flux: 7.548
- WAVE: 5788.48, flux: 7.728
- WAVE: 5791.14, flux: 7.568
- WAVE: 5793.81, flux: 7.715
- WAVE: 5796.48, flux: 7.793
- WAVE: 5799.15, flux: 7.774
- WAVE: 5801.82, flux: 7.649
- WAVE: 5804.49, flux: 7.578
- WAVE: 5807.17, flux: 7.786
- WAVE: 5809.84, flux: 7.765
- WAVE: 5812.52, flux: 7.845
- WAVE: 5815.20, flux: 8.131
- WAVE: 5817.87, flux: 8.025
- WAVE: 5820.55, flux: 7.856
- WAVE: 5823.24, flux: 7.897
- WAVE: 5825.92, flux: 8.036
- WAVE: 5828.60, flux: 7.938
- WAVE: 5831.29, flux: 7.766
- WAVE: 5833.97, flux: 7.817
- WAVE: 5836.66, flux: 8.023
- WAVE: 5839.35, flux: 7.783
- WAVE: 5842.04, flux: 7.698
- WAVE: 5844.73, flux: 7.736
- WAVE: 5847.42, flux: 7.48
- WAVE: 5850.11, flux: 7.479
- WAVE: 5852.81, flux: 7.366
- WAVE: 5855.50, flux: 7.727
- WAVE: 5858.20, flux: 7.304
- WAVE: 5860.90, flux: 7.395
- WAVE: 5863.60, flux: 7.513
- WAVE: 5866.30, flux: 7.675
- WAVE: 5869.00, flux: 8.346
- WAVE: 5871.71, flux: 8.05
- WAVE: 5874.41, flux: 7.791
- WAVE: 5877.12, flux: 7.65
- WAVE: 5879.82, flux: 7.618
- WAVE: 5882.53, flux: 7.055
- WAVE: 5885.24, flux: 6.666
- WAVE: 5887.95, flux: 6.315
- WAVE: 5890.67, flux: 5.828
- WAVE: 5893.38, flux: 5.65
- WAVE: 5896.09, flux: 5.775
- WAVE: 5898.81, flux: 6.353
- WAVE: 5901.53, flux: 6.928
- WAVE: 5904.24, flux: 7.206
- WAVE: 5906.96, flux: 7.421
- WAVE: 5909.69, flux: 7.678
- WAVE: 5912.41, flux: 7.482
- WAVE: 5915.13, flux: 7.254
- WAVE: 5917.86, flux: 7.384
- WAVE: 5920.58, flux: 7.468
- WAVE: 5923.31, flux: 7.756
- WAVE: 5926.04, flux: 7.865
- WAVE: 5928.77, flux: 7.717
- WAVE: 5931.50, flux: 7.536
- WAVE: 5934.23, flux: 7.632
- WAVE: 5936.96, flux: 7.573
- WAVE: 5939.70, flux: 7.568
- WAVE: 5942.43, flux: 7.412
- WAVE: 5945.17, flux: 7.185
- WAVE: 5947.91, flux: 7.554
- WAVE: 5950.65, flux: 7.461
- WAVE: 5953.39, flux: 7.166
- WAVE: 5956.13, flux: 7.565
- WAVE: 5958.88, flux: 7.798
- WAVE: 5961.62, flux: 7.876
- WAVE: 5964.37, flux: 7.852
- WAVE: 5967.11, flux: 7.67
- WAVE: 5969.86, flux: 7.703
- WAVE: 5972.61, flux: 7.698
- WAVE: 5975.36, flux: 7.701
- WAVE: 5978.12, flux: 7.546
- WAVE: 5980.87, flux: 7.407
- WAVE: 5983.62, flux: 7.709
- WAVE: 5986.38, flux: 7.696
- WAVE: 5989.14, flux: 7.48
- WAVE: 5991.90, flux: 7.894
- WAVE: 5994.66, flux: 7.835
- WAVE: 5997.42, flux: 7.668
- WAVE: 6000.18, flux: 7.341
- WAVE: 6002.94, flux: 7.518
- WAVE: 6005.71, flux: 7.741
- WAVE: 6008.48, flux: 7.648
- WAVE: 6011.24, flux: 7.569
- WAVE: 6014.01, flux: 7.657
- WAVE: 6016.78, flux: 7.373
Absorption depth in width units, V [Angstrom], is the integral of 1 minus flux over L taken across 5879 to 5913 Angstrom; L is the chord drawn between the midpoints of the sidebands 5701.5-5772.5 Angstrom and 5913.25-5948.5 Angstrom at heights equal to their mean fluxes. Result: 3.7 Angstrom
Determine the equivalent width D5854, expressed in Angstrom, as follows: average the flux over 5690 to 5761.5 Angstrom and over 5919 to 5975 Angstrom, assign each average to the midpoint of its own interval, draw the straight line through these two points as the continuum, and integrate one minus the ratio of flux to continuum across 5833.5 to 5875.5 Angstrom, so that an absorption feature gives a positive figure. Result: -0.5 Angstrom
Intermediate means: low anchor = 7.6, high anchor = 7.6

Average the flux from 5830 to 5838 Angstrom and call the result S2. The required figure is 7.87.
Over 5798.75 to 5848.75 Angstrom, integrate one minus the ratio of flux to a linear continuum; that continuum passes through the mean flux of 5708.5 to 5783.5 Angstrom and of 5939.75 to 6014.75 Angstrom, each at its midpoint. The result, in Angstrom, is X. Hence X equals -0.9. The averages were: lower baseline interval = 7.72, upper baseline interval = 7.61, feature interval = 7.82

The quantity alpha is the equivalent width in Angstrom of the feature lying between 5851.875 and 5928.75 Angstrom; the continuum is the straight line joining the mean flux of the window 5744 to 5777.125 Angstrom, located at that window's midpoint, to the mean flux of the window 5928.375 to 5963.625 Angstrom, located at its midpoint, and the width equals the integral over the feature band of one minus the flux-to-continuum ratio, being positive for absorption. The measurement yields 3.47 Angstrom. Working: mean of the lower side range 7.67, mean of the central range 7.24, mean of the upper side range 7.54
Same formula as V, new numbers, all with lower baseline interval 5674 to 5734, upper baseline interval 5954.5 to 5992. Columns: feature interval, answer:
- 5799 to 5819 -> -0.6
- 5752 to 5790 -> -0.4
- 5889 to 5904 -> 2.8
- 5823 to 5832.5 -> -0.4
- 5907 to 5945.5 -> 0.6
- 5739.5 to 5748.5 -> -0.1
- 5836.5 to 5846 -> -0.2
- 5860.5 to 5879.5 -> -0.4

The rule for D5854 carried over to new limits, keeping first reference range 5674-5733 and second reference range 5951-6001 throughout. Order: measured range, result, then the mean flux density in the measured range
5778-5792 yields 0.06 Angstrom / 7.56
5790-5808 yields -0.24 Angstrom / 7.69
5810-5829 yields -0.88 Angstrom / 7.95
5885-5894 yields 1.81 Angstrom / 6.08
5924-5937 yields -0.08 Angstrom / 7.68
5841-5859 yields 0.15 Angstrom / 7.55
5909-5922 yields 0.31 Angstrom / 7.44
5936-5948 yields 0.30 Angstrom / 7.44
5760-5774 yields -0.49 Angstrom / 7.85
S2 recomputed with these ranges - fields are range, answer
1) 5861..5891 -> 7.37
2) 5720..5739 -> 8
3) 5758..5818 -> 7.76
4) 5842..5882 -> 7.64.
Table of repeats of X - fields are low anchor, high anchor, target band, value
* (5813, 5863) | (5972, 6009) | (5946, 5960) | 0.3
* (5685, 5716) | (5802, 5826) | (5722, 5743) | -1.4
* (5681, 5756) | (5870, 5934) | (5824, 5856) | -1.9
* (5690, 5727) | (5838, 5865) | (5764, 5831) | -2.3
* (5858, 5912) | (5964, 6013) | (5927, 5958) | -0.4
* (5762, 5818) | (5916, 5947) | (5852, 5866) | 0.3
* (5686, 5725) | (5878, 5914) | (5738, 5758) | -0.7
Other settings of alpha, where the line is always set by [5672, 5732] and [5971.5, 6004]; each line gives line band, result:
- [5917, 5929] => -0.04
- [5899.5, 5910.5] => 0.55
